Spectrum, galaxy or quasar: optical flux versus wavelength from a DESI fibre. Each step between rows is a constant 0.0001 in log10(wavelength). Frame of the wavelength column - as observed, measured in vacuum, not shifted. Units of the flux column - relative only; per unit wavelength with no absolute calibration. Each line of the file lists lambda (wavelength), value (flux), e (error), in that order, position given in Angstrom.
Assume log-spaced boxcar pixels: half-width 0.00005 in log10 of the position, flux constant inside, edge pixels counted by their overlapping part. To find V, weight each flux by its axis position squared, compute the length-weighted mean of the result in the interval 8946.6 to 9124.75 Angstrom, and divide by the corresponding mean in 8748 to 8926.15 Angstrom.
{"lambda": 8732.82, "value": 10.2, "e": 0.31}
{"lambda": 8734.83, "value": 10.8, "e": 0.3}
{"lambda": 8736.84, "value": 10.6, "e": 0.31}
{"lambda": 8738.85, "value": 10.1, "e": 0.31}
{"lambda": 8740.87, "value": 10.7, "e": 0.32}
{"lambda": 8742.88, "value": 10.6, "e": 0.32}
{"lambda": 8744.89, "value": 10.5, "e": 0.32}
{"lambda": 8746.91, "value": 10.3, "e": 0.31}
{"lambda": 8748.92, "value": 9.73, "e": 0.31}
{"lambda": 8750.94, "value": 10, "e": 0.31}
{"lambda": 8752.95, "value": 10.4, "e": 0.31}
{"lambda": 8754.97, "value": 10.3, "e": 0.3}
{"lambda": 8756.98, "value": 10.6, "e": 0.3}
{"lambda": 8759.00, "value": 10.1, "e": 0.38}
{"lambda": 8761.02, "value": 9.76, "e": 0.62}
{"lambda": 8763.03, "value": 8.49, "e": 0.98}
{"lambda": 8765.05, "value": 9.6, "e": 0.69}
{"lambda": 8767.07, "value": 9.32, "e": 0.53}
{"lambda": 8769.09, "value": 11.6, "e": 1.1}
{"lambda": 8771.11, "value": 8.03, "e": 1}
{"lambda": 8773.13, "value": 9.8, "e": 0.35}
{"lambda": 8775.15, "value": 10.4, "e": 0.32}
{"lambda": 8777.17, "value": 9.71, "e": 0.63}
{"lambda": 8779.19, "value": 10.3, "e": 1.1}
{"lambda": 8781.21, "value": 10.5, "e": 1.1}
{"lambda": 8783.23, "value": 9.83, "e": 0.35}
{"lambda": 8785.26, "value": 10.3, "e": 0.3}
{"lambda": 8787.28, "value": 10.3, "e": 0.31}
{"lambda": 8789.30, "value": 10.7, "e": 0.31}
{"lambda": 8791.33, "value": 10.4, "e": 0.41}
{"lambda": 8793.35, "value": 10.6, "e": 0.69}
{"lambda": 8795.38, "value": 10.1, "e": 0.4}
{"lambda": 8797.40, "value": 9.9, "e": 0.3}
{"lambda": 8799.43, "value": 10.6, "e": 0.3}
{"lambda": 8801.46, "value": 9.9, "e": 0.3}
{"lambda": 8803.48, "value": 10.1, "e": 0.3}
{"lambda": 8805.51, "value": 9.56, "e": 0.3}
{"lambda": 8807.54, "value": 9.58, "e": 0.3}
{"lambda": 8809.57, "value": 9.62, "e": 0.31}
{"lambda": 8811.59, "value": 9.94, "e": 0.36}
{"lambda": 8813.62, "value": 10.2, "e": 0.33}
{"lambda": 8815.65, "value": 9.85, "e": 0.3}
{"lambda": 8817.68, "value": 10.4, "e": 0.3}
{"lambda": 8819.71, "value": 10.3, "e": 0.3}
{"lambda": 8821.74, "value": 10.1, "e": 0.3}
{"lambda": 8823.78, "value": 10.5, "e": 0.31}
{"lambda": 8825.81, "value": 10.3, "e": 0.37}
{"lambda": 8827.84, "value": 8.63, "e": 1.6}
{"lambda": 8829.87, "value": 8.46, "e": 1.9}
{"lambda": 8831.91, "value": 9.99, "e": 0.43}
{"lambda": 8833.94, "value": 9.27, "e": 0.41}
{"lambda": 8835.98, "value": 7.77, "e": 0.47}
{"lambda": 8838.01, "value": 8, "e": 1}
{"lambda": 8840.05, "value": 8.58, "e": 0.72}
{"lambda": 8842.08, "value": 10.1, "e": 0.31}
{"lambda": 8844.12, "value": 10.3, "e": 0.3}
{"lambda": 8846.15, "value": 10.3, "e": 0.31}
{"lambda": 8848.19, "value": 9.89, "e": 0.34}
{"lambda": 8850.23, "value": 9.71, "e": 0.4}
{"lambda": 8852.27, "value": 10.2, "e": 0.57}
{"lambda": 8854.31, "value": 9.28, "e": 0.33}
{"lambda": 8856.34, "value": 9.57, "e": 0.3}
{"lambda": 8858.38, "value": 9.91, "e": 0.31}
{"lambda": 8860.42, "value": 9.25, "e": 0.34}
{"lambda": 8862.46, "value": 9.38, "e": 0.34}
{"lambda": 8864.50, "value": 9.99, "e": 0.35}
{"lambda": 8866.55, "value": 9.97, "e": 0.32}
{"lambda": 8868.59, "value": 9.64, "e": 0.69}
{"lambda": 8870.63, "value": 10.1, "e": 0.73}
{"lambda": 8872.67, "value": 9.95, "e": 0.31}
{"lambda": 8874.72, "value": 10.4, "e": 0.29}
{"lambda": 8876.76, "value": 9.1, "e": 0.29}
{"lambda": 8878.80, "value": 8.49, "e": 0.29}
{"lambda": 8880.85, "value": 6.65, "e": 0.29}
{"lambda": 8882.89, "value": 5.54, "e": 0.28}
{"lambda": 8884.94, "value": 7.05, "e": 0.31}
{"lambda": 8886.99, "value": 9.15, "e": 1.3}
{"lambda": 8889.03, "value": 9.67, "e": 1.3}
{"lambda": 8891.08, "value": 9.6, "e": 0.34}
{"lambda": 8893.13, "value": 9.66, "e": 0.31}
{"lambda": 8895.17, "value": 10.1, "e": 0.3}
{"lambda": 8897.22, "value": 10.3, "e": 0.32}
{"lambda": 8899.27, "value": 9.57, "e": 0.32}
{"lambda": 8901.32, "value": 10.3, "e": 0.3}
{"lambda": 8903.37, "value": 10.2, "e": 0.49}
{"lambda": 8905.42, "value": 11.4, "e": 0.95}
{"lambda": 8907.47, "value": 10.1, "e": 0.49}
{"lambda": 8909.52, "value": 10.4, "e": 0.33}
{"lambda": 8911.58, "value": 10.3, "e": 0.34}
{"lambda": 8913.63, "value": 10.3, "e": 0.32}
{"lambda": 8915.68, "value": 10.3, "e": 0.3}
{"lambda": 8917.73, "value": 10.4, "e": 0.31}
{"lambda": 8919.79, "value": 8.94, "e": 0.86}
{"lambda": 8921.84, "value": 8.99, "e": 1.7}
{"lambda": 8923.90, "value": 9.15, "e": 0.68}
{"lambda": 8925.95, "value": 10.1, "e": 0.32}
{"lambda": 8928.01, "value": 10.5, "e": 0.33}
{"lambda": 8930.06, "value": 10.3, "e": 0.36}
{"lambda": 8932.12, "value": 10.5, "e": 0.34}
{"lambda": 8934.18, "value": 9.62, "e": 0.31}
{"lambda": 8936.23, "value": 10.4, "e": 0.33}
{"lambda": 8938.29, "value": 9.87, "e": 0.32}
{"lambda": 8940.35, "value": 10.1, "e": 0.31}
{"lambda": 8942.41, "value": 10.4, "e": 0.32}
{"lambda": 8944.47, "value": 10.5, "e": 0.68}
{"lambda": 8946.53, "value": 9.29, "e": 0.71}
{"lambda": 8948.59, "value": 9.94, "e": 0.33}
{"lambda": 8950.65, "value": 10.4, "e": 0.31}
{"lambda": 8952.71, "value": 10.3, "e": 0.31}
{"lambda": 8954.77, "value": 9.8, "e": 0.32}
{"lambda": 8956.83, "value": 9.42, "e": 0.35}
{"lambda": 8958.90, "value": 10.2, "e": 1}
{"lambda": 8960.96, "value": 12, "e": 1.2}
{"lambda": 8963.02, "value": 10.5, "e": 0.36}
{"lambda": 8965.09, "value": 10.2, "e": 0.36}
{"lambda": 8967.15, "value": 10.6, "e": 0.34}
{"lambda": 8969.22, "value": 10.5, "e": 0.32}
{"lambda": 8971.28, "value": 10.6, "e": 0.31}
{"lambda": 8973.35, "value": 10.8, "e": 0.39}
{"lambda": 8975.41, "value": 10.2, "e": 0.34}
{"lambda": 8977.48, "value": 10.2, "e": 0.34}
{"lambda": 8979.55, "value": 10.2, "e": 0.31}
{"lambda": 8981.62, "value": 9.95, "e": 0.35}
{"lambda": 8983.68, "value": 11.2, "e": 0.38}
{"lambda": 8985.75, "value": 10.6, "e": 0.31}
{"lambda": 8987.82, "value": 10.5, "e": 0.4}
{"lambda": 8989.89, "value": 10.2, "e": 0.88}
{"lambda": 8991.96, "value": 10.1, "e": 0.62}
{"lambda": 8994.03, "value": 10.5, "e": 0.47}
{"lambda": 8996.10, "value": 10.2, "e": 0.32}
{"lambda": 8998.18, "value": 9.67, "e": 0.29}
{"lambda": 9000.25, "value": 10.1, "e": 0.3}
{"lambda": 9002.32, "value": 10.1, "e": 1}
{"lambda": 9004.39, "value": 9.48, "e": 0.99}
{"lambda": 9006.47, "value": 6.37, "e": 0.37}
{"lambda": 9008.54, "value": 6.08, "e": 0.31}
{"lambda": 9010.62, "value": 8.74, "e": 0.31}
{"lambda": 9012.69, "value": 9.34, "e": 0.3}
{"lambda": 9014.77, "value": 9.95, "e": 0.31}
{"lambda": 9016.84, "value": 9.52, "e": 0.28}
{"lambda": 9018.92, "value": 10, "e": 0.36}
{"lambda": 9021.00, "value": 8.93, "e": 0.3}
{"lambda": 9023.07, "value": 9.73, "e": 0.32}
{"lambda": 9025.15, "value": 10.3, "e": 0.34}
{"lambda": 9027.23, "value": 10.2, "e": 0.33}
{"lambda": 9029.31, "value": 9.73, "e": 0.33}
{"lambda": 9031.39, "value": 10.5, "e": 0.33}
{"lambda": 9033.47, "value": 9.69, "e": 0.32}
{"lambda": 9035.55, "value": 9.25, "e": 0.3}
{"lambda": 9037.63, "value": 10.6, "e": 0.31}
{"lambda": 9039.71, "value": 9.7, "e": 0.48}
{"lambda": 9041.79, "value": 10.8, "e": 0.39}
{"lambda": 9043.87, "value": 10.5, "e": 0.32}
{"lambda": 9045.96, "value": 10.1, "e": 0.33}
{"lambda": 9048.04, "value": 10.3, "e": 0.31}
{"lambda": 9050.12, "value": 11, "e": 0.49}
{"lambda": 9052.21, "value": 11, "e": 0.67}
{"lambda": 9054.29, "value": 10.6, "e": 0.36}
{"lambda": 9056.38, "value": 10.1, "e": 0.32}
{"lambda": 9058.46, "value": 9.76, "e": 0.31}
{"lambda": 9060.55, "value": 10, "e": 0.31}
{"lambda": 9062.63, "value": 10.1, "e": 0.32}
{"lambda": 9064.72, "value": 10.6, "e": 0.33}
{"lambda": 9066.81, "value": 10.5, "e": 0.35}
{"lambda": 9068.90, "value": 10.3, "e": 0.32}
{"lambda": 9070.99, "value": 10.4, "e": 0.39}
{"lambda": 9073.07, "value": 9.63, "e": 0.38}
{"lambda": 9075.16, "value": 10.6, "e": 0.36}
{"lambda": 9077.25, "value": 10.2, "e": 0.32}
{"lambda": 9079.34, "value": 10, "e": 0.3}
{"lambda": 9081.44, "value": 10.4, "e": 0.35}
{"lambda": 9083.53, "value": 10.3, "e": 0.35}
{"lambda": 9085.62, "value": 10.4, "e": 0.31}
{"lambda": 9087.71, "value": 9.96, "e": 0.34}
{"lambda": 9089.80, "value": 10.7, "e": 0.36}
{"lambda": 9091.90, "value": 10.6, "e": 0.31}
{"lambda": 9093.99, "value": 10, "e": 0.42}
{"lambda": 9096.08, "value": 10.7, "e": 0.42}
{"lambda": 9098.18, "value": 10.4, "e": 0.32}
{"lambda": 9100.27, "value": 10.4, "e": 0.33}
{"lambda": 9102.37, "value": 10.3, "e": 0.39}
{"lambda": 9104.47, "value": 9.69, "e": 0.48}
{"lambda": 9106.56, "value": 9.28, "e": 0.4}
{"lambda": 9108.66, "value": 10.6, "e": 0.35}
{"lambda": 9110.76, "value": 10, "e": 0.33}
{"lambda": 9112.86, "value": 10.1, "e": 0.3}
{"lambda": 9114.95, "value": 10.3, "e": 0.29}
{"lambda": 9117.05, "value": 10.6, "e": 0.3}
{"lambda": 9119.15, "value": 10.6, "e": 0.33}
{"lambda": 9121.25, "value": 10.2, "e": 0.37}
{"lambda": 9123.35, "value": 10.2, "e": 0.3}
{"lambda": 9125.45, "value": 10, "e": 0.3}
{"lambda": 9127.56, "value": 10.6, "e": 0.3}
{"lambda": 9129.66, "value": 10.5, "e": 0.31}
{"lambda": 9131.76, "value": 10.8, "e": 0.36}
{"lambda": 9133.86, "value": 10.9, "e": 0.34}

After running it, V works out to 1.1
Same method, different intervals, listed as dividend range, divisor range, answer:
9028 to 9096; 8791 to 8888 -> 1.14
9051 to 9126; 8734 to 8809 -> 1.09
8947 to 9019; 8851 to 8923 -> 1.06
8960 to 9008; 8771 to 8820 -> 1.05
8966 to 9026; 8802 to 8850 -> 1.06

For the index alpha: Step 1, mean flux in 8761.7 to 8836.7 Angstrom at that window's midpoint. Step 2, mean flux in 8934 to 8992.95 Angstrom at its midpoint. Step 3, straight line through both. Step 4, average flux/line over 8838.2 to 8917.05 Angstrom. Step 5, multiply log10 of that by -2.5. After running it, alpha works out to 0.05 mag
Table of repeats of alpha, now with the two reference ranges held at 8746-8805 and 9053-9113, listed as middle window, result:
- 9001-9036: 0.10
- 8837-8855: 0.05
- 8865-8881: 0.07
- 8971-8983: -0.02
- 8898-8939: 0.01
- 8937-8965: -0.01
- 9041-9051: -0.03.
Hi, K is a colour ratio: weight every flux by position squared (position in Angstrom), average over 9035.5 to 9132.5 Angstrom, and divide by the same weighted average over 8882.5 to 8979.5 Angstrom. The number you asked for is 1.1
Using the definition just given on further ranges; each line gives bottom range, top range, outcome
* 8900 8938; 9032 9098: 1.05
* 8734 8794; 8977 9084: 1.04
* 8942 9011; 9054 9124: 1.05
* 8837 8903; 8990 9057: 1.08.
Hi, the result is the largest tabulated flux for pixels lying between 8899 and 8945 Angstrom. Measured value 11.4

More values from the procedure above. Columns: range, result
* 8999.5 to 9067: 11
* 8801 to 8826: 10.5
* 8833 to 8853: 10.3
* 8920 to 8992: 12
